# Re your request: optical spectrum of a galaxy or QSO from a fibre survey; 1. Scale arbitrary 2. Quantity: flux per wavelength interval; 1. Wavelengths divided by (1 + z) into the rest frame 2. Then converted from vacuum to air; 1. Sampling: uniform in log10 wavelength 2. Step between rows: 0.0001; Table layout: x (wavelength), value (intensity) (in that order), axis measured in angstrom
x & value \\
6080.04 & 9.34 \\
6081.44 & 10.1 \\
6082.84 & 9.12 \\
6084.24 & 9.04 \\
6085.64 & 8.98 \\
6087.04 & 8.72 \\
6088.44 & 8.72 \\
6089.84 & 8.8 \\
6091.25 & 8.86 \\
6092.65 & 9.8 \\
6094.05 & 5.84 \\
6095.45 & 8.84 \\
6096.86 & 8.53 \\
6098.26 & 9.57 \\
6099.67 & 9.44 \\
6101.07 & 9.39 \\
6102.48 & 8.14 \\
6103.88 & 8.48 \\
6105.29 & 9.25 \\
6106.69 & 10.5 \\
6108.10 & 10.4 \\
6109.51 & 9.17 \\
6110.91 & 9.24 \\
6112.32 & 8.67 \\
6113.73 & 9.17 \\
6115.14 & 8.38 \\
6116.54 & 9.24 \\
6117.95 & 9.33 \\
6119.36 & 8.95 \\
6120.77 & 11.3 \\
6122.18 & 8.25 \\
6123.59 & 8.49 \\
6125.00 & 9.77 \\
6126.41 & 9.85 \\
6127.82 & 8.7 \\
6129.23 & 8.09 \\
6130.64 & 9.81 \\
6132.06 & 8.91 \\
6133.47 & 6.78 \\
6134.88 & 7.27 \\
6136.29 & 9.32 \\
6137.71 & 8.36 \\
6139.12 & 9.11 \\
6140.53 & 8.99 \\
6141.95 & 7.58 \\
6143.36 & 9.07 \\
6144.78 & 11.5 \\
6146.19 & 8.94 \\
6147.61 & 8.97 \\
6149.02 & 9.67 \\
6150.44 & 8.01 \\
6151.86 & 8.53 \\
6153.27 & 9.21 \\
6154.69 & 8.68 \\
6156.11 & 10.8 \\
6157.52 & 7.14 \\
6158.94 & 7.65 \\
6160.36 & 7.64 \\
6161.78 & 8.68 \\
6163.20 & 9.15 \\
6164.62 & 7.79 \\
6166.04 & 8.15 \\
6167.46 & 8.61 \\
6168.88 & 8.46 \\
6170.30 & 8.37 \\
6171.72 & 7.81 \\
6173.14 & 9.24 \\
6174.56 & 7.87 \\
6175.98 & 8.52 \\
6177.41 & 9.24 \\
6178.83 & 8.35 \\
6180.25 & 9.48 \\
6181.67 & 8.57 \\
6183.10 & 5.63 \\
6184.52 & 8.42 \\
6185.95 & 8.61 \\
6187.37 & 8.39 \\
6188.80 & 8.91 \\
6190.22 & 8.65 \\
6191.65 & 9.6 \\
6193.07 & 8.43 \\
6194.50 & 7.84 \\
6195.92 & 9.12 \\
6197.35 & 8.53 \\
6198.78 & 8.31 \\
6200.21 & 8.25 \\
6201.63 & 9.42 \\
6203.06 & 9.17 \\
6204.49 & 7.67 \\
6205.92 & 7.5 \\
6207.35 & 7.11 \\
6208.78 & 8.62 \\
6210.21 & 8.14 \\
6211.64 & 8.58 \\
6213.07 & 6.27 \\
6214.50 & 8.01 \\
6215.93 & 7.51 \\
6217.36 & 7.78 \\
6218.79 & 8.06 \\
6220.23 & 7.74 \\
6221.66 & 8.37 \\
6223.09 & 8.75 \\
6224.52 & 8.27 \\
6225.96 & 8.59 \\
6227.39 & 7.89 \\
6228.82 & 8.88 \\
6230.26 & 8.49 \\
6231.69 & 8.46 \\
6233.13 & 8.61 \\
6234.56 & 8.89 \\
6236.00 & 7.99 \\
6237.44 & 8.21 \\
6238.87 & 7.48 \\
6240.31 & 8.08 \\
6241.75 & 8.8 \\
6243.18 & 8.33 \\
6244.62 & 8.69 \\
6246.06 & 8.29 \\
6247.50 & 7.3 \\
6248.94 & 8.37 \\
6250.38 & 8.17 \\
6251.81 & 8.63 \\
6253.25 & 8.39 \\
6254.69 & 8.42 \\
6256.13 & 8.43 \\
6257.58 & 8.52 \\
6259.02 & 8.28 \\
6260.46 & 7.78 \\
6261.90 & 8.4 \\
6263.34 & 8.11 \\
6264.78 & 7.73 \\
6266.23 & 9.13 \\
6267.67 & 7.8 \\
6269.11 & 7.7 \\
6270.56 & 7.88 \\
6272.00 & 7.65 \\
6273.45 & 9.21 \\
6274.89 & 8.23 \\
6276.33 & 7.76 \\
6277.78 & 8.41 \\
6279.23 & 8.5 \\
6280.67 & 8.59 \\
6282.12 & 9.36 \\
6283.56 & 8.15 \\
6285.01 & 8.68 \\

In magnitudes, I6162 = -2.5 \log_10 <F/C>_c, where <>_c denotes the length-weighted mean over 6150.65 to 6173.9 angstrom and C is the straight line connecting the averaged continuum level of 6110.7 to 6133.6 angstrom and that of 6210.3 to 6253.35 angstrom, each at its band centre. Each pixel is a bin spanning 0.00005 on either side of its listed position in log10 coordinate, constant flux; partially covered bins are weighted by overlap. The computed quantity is 0.032 mag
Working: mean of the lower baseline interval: 9.04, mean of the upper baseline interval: 8.19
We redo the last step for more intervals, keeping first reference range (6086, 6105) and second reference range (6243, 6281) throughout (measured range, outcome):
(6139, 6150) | -0.076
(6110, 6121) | -0.065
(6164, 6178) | 0.013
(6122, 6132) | -0.049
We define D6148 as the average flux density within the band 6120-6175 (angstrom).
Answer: 8.74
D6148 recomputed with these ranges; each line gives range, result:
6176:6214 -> 8.34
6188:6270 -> 8.27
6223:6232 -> 8.46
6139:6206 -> 8.59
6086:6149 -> 8.97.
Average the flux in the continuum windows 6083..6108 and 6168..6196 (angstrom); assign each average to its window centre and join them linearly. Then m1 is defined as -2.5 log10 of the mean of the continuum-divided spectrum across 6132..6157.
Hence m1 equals -0.025 mag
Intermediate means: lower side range 8.92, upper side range 8.46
